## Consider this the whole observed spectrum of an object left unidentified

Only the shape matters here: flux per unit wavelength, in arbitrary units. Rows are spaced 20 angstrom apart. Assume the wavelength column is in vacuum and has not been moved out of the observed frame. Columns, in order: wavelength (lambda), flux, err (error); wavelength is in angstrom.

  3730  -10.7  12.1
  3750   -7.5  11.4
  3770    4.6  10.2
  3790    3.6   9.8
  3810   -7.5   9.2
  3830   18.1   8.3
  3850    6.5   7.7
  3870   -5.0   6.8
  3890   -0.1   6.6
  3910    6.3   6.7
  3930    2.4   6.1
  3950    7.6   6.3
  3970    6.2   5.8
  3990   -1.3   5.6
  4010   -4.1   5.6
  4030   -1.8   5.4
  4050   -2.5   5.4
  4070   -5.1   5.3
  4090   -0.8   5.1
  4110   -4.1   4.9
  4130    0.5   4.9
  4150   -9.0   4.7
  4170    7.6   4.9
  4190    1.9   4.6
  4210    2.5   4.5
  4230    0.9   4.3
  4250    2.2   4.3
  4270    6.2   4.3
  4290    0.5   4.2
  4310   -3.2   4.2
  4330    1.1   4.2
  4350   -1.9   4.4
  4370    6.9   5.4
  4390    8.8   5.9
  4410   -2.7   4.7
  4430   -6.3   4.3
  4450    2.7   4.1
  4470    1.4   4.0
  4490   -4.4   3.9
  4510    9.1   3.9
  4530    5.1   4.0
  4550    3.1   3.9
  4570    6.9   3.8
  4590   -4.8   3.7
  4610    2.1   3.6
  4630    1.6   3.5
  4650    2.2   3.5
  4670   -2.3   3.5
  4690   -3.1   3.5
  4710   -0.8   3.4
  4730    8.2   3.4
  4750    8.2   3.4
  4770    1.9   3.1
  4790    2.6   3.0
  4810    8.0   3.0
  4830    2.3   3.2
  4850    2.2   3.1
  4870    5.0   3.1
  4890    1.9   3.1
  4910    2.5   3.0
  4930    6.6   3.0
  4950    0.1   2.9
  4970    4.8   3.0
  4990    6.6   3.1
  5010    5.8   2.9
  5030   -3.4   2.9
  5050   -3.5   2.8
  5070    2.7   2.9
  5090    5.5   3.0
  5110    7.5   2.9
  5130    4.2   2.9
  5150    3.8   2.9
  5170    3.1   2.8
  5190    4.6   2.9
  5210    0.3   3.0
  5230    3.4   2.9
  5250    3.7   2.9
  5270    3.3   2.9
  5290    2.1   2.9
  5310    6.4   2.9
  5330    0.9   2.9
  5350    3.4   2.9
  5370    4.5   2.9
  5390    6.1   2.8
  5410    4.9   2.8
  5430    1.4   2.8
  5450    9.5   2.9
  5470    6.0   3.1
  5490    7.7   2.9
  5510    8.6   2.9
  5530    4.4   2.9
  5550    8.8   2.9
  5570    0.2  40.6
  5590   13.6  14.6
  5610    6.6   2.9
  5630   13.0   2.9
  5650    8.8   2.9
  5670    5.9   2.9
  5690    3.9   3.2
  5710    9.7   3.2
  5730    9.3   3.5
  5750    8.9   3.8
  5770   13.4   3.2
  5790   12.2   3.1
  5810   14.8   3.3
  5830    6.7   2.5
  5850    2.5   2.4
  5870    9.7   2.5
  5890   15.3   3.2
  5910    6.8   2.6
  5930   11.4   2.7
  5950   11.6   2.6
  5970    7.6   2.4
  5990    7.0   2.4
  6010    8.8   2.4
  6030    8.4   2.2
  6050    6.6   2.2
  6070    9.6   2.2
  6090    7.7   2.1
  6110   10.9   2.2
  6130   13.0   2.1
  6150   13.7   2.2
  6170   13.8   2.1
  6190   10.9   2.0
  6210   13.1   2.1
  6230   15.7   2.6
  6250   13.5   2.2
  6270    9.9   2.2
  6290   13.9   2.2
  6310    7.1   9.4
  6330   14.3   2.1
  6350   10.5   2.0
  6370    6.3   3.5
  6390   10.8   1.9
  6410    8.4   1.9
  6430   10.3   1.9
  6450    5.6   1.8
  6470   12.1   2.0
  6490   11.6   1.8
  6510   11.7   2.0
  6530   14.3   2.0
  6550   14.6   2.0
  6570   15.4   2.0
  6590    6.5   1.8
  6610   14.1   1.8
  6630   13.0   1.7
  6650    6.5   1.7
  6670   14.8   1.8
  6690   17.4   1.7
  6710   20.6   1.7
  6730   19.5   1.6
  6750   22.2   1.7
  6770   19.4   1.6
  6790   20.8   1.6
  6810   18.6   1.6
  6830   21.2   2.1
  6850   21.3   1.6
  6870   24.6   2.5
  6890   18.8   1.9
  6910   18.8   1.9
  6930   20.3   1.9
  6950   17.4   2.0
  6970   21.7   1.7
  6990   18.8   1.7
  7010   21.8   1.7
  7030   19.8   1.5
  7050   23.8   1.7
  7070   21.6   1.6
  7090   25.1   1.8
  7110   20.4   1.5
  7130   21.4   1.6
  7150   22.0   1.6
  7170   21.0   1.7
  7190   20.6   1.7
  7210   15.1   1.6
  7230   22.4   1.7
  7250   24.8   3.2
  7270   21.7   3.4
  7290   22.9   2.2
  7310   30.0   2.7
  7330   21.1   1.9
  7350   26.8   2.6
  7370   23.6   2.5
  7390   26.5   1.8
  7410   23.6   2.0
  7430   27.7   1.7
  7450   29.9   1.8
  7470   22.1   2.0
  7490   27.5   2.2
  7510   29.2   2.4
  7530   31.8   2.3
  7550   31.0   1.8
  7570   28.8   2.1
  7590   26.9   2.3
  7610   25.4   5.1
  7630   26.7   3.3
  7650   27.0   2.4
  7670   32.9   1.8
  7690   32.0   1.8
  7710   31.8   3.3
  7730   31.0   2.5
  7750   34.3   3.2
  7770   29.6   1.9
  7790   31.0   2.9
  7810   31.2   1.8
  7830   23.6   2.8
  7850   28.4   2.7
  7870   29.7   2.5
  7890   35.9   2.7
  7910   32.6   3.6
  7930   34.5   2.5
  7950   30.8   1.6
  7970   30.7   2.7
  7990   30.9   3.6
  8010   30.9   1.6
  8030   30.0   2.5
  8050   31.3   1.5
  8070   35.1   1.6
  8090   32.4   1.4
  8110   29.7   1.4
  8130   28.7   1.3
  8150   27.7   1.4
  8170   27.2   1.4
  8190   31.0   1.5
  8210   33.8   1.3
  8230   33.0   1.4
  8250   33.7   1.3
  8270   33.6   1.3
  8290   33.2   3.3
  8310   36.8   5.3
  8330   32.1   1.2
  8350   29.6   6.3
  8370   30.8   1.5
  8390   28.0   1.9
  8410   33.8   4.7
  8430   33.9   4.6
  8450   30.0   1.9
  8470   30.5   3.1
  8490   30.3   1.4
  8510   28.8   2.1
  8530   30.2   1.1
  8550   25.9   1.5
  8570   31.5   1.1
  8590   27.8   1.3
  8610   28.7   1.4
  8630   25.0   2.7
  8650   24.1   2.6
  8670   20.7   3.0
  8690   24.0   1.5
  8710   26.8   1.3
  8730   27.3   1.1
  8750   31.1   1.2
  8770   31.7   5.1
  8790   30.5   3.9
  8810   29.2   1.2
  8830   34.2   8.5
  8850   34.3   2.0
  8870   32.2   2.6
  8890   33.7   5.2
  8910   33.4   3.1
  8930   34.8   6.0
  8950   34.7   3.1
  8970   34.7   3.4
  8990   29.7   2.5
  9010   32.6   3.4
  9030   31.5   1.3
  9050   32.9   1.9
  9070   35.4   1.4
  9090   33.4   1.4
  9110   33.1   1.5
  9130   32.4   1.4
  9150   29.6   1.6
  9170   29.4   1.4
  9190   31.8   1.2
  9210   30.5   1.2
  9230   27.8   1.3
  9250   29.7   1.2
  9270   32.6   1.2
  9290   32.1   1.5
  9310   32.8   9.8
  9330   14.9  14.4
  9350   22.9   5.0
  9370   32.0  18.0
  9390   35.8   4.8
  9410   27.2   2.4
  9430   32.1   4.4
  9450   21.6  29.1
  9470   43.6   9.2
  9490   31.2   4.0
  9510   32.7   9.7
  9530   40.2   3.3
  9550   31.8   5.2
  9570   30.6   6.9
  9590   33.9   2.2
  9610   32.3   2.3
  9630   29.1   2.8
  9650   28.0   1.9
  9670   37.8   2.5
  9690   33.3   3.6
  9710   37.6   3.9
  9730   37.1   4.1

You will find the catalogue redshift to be 0.674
